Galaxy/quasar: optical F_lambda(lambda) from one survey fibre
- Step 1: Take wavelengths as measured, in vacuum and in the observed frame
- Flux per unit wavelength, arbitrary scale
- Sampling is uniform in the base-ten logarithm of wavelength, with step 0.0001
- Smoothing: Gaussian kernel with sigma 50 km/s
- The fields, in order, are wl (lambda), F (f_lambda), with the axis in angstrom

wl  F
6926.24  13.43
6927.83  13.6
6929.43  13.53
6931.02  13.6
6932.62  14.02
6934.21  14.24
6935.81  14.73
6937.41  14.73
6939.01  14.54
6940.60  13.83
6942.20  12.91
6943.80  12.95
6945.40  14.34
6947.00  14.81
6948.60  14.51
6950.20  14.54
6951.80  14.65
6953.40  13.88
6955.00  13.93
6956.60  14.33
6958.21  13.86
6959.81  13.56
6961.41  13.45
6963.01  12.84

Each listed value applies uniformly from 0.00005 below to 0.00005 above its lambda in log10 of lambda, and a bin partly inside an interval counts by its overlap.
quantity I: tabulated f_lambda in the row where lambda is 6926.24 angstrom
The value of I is 13.43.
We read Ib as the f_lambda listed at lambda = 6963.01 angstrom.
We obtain 12.84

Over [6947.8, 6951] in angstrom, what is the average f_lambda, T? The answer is 14.5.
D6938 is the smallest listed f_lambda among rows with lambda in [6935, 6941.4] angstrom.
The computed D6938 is 13.83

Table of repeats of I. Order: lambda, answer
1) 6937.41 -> 14.73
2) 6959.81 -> 13.56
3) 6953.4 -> 13.88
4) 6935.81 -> 14.73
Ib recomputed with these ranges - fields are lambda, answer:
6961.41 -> 13.45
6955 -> 13.93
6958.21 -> 13.86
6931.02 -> 13.6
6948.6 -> 14.51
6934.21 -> 14.24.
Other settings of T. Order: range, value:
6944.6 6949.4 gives 14.6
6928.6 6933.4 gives 13.7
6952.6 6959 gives 14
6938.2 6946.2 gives 13.7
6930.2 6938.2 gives 14.3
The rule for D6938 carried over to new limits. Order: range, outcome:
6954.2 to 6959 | 13.86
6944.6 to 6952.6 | 14.34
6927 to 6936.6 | 13.53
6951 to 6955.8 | 13.88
